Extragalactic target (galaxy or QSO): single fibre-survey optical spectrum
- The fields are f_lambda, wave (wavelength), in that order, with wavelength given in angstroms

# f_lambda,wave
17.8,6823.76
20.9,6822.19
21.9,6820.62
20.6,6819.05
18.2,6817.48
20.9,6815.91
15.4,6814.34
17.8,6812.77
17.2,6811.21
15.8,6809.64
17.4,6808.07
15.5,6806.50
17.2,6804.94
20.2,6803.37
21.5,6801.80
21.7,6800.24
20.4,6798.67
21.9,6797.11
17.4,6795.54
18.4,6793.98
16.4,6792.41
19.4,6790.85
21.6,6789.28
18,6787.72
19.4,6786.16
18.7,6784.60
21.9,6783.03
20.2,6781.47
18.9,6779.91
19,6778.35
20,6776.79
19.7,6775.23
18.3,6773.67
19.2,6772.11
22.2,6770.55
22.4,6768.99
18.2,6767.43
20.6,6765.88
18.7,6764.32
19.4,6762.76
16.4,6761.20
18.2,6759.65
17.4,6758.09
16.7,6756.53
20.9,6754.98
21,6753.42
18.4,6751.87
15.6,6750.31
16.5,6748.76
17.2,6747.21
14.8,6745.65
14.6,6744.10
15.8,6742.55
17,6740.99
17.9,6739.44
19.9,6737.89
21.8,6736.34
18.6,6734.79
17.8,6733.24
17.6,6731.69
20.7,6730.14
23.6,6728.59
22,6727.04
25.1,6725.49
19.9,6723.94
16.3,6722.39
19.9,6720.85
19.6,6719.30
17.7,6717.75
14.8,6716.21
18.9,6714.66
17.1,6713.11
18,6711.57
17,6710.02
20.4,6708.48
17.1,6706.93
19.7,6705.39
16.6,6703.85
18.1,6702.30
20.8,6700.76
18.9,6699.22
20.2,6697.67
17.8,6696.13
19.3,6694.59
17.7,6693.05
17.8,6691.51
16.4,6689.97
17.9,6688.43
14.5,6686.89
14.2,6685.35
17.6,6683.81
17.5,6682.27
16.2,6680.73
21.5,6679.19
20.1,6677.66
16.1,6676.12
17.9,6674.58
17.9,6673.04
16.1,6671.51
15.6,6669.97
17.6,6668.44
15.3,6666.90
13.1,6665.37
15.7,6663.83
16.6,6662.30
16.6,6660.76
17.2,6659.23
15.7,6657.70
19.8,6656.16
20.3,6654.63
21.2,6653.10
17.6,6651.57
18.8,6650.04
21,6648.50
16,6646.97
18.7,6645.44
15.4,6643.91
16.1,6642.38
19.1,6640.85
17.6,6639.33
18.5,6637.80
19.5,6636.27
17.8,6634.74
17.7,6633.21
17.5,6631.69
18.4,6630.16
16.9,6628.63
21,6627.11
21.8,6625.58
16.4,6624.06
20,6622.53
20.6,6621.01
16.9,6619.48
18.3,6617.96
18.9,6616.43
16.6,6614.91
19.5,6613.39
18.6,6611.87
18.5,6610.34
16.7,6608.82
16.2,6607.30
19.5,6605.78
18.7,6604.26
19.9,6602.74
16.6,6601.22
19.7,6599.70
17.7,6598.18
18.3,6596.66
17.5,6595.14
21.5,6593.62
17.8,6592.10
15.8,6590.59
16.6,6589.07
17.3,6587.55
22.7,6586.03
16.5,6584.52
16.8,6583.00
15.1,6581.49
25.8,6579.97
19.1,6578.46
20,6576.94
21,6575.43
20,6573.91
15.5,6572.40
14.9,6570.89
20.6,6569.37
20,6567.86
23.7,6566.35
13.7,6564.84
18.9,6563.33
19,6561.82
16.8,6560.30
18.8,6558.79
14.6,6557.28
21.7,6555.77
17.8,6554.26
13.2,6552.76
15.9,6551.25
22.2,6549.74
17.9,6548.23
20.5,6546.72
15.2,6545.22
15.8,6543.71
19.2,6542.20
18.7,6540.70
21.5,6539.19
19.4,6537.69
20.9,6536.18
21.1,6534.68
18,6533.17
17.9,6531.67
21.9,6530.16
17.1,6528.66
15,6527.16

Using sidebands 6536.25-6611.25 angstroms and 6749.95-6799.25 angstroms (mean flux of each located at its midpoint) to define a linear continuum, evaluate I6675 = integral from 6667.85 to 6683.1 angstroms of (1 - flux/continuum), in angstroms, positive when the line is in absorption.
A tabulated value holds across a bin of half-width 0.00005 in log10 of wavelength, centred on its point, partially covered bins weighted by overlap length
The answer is 1.0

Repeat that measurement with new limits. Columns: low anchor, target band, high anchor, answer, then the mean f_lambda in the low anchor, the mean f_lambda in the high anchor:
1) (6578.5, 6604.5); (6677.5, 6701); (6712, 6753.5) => 0.7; 18.5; 18.5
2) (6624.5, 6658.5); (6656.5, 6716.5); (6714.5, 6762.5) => 3.4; 18.5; 18.5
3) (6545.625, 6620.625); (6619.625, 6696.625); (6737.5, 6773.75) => 2.3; 18.4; 18.2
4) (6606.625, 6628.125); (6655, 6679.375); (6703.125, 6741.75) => 2.3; 18.6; 19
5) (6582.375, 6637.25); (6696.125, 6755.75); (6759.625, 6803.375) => 1.8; 18.4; 19.6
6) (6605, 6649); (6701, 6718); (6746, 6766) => 0.3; 18.3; 18.1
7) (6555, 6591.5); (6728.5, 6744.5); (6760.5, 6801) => 0.7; 18.5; 19.6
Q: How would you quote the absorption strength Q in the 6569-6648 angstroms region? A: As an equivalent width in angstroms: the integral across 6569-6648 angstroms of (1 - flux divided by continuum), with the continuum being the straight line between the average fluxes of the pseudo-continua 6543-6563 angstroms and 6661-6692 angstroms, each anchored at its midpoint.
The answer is -4.9 angstroms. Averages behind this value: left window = 17.7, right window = 16.8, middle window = 18.3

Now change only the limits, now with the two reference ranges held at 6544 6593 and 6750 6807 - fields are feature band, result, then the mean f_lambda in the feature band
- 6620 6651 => 0.29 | 18.4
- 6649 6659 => -0.10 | 18.9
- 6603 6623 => 0.10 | 18.4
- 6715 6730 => -0.70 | 19.9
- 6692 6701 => -0.05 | 19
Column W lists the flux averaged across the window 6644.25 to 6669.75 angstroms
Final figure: 17.5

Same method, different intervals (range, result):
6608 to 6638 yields 18.5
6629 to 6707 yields 17.7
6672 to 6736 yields 18.5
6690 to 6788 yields 18.8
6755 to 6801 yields 19.4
